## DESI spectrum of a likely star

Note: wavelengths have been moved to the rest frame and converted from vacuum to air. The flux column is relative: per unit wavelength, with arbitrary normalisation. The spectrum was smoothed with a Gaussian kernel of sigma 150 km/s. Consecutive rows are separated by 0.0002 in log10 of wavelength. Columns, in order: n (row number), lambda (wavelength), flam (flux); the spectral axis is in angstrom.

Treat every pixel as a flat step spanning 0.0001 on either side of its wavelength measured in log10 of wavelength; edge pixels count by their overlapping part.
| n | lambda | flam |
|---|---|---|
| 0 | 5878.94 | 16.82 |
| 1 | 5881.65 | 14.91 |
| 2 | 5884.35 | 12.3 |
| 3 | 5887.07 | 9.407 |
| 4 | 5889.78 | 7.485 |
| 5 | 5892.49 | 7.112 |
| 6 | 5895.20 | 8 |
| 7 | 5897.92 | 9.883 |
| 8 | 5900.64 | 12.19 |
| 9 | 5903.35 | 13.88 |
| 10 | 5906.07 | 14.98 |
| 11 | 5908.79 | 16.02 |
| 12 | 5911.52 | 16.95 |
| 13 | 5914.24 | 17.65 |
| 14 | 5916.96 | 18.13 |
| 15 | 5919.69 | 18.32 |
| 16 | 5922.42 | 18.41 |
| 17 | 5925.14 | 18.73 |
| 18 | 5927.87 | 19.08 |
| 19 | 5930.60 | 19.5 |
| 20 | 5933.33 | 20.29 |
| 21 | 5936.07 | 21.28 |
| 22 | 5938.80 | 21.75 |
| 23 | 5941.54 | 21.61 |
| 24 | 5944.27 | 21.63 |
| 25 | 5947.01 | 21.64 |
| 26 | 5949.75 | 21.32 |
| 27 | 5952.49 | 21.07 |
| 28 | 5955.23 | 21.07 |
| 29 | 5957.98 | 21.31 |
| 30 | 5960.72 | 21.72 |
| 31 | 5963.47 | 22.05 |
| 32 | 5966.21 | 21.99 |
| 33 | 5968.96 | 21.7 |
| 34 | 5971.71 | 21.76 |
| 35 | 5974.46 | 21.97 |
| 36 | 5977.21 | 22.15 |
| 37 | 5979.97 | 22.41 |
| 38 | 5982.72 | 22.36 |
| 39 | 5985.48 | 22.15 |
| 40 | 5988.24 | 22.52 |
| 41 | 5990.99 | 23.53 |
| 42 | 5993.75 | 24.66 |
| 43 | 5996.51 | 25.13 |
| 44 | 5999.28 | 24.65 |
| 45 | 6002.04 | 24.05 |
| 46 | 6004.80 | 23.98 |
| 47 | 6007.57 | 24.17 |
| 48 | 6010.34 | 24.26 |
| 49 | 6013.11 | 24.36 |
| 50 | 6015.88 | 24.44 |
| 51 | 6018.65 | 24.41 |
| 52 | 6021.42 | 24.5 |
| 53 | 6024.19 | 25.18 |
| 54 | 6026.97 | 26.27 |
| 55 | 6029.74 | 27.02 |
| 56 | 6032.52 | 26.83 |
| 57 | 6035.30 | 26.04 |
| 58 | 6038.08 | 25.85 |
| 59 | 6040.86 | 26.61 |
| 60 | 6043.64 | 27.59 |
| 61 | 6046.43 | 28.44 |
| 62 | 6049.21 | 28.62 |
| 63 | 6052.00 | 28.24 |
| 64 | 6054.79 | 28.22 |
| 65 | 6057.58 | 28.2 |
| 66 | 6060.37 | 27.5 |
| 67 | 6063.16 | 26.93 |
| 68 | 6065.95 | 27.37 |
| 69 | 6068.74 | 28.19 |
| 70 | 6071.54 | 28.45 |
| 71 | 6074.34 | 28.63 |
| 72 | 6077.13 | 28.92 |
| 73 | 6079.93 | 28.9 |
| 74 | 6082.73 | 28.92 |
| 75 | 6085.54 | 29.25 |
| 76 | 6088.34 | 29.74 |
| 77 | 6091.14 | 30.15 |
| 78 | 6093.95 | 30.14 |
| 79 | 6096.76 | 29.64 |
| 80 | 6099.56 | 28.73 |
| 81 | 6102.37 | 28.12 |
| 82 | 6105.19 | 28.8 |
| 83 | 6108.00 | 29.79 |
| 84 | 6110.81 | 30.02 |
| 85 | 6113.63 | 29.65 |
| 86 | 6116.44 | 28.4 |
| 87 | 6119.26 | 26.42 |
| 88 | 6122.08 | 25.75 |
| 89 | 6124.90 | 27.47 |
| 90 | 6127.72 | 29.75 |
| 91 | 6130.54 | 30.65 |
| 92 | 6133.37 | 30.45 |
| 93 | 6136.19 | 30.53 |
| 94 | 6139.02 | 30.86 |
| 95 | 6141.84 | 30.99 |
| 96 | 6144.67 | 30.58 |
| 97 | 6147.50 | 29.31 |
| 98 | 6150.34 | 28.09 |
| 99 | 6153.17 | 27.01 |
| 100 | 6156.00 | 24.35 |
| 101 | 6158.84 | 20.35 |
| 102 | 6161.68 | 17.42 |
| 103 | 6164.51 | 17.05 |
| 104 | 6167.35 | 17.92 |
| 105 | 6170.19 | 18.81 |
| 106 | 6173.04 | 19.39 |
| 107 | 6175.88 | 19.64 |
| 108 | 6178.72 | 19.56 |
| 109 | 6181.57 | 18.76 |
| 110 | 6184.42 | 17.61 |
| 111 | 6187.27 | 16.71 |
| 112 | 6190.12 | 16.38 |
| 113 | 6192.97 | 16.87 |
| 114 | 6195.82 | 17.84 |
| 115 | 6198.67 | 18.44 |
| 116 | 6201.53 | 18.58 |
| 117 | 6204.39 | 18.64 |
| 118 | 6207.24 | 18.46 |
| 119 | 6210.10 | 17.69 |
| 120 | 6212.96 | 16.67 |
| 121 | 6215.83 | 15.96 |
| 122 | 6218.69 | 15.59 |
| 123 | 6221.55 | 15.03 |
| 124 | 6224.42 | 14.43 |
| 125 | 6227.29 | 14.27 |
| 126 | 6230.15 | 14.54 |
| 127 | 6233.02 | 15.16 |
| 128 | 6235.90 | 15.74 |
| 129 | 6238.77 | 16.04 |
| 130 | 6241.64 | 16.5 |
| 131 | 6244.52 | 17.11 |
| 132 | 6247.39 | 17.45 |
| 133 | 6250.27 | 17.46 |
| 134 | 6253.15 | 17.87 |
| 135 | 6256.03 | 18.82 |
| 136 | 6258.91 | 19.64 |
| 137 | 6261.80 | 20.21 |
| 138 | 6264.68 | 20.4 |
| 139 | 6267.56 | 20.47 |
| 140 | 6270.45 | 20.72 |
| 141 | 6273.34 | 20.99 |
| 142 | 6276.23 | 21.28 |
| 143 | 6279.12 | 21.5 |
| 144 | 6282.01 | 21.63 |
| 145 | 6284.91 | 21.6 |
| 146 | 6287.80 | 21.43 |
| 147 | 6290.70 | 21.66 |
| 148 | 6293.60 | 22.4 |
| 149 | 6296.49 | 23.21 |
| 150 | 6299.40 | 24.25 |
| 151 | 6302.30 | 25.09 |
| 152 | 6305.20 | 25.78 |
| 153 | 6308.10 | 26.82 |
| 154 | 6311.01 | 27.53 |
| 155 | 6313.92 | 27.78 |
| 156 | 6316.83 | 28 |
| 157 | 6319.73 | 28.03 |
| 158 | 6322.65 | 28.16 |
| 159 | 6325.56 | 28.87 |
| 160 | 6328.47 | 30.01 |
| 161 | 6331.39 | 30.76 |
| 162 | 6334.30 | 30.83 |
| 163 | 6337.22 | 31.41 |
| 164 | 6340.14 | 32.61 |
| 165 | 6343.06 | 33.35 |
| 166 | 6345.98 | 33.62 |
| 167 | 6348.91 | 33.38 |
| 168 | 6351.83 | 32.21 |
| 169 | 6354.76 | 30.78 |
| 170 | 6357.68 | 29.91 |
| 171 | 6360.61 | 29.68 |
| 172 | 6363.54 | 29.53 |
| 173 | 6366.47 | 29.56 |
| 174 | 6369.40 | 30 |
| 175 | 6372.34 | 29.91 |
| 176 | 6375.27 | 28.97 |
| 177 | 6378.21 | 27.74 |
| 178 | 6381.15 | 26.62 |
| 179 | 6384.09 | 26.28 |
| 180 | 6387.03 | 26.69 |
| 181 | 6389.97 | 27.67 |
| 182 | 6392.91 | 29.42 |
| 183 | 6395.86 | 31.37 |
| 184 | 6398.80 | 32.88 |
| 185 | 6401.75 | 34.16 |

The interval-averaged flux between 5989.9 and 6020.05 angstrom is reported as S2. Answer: 24.3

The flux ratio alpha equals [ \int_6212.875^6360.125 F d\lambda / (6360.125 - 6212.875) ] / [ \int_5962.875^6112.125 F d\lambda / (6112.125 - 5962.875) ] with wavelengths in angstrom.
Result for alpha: 0.88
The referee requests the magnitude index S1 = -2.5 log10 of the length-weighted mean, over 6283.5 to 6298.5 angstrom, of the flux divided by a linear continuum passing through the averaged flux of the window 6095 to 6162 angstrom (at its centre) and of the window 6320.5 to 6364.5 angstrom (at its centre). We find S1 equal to 0.34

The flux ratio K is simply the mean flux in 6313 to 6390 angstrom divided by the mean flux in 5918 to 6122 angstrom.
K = 1.19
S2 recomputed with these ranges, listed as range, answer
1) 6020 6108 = 28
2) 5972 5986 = 22.2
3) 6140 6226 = 19.8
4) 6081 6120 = 29.2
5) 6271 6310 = 22.9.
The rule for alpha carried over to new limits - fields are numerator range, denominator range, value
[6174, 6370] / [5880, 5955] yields 1.36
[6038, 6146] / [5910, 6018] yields 1.33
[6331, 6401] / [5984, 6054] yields 1.19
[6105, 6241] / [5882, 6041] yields 1.06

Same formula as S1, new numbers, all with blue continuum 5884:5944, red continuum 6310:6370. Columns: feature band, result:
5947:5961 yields -0.24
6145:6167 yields 0.02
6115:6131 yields -0.22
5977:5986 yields -0.23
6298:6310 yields 0.14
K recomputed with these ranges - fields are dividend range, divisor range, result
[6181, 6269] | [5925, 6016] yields 0.78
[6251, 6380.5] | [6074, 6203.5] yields 1.05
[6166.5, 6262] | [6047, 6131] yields 0.60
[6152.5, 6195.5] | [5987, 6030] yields 0.78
